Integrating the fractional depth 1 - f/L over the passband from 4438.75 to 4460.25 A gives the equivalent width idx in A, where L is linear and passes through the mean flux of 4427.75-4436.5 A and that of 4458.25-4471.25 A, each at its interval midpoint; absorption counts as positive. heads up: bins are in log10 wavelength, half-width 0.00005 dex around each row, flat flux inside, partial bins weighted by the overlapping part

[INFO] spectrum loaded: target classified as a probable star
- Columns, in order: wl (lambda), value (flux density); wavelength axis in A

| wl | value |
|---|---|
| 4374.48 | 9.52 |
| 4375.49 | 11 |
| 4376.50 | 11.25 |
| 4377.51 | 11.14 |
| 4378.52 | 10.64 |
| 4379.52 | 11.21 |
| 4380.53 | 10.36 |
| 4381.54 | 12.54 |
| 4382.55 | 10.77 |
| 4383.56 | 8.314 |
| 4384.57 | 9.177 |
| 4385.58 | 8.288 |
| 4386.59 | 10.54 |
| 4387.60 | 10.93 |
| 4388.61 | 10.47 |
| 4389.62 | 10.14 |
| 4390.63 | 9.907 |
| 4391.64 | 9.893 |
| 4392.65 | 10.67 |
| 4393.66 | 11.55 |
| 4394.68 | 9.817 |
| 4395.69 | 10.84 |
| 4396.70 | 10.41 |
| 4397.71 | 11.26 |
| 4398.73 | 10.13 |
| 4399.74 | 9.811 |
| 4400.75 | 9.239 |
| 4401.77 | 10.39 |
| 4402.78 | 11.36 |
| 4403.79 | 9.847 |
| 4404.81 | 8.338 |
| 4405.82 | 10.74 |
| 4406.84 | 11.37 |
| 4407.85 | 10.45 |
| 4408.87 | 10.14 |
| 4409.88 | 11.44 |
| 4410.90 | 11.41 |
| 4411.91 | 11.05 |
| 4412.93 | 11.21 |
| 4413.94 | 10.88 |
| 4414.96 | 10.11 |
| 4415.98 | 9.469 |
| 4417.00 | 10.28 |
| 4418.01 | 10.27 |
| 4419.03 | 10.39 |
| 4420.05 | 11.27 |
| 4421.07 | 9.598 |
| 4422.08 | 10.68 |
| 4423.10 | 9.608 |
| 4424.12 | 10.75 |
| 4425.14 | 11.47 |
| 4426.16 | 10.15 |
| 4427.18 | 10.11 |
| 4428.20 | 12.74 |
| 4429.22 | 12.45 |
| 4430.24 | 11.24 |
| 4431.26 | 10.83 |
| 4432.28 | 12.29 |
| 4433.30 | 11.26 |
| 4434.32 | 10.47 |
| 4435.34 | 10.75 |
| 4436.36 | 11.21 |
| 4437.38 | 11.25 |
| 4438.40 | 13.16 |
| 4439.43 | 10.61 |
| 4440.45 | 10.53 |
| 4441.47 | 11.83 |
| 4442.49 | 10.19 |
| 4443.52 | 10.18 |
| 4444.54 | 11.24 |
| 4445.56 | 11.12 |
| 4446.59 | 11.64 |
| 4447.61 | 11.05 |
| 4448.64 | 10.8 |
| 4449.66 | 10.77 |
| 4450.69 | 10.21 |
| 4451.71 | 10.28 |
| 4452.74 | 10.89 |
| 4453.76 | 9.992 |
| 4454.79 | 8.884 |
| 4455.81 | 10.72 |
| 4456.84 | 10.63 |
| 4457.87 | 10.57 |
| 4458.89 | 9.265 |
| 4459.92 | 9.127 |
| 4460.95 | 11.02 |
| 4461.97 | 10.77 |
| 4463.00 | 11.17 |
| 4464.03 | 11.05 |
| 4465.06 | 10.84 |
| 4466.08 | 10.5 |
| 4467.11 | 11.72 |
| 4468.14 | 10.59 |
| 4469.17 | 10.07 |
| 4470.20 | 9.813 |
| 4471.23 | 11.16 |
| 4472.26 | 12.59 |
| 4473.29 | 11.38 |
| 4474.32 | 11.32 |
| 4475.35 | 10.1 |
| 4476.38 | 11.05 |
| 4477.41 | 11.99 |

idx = 0.9 A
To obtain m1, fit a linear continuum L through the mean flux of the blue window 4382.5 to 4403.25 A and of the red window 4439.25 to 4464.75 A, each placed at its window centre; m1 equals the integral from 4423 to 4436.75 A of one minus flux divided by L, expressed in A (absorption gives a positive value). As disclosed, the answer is -0.9 A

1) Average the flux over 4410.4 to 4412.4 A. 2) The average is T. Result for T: 11.3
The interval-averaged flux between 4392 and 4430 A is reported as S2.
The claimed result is 10.6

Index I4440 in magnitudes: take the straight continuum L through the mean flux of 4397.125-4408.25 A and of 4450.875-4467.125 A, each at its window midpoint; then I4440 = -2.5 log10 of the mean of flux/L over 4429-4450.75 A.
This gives -0.08 mag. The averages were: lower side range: 10.3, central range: 11.1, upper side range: 10.4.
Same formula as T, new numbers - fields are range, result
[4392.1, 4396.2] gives 10.7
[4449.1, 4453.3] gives 10.5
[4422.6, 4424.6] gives 10.2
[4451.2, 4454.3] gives 10.4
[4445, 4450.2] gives 11.1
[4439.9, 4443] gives 10.9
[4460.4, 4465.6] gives 11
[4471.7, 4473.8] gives 12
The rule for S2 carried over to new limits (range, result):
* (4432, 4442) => 11.3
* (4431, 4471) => 10.8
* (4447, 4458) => 10.4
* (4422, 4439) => 11.2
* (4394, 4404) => 10.3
